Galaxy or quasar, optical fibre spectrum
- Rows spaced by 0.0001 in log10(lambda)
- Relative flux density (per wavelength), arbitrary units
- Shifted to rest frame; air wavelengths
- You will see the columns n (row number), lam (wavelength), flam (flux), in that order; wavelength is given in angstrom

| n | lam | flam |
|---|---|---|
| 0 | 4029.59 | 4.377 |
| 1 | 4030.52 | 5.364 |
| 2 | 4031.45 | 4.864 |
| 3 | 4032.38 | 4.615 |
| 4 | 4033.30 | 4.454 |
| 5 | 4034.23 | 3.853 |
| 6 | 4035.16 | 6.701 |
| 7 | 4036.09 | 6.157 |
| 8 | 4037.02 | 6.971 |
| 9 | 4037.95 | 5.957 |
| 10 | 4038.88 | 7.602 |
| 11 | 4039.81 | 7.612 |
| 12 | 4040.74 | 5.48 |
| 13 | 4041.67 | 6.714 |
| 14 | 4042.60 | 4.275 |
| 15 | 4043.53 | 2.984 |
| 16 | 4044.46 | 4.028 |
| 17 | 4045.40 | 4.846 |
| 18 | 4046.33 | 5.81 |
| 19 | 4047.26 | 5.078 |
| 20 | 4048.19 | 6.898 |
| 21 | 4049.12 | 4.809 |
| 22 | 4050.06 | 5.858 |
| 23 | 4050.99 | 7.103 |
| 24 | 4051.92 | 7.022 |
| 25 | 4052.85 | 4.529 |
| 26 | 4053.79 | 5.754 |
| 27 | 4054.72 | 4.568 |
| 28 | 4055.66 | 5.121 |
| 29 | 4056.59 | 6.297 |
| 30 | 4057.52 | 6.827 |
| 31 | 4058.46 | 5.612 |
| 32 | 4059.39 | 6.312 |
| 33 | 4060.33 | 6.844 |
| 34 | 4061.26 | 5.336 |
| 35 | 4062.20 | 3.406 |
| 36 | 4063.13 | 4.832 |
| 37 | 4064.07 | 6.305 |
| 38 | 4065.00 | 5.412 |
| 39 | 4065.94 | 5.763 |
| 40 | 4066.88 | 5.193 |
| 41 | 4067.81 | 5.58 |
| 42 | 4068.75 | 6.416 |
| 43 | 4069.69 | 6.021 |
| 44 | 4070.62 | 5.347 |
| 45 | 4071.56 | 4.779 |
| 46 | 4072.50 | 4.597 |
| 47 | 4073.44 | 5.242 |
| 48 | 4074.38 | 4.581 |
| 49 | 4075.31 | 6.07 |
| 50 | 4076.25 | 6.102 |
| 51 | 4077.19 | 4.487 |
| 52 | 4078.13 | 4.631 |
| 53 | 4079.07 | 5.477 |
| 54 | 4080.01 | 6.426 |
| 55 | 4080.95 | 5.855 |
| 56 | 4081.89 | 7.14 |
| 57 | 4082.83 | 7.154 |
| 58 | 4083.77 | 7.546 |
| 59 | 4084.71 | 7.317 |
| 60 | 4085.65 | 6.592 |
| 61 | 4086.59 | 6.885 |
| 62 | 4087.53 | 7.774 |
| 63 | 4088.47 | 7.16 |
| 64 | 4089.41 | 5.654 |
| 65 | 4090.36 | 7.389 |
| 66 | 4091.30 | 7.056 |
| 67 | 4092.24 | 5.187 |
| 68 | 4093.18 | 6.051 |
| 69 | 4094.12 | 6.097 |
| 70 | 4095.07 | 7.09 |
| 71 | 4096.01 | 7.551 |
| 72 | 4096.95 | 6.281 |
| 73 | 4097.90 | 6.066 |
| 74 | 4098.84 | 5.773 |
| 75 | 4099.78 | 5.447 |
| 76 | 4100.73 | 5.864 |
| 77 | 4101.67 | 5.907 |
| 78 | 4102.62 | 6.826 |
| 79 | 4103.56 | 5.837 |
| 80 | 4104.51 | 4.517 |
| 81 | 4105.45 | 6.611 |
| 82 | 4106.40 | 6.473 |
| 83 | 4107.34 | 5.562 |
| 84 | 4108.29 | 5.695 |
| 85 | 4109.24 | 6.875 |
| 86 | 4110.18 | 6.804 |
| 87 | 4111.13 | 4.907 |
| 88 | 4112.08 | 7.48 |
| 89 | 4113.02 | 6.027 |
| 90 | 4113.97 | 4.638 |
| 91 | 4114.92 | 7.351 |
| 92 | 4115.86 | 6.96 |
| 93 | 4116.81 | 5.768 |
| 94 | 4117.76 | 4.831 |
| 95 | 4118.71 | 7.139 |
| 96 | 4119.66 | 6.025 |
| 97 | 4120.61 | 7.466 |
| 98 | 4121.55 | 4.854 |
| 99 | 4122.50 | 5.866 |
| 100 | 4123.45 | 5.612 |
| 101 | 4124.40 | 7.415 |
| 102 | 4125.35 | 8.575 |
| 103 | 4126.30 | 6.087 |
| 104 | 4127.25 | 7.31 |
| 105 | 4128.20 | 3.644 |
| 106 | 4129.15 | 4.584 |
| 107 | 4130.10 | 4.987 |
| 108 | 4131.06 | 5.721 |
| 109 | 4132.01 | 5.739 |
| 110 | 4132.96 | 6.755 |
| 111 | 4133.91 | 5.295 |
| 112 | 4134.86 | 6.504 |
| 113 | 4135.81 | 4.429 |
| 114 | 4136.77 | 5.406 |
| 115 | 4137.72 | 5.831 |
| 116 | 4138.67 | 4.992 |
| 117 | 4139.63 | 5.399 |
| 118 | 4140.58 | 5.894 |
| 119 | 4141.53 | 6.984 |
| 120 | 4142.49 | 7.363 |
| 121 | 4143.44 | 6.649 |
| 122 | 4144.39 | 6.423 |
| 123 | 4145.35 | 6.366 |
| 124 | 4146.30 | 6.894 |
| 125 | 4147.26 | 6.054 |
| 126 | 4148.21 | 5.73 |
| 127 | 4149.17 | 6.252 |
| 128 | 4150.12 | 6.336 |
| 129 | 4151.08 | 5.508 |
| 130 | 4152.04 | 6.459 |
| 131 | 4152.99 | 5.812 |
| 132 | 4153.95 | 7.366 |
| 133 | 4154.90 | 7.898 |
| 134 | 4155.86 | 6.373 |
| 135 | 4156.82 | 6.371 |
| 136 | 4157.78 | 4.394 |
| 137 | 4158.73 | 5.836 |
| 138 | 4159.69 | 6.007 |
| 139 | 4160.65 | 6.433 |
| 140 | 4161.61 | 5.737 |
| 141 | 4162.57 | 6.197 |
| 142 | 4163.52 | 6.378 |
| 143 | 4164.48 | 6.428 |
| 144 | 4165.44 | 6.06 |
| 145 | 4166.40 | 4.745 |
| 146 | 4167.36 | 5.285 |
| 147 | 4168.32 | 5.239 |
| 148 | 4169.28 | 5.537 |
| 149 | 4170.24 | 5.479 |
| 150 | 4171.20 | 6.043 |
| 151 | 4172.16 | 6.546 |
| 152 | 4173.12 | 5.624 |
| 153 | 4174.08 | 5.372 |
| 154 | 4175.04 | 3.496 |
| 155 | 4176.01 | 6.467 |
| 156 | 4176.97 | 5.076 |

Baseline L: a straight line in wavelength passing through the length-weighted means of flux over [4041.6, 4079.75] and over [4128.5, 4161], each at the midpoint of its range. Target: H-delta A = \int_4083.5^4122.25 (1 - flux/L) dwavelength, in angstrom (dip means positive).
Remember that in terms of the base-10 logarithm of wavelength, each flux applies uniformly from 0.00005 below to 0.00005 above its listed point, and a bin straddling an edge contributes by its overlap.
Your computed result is -4.0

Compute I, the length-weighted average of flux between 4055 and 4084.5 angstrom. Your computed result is 5.71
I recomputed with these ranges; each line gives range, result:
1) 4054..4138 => 5.99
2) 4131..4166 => 6.12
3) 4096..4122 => 6.1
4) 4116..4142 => 5.91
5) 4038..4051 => 5.61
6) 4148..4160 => 6.19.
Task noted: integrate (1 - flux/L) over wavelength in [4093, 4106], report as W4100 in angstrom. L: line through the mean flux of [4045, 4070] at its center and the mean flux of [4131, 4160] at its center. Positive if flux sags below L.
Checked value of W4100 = -0.6 angstrom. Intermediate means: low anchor 5.69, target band 6.14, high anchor 6.11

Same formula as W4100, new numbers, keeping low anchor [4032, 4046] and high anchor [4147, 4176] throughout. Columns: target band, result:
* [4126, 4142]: 0.55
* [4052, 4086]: -0.76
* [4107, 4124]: -1.07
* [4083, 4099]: -2.92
